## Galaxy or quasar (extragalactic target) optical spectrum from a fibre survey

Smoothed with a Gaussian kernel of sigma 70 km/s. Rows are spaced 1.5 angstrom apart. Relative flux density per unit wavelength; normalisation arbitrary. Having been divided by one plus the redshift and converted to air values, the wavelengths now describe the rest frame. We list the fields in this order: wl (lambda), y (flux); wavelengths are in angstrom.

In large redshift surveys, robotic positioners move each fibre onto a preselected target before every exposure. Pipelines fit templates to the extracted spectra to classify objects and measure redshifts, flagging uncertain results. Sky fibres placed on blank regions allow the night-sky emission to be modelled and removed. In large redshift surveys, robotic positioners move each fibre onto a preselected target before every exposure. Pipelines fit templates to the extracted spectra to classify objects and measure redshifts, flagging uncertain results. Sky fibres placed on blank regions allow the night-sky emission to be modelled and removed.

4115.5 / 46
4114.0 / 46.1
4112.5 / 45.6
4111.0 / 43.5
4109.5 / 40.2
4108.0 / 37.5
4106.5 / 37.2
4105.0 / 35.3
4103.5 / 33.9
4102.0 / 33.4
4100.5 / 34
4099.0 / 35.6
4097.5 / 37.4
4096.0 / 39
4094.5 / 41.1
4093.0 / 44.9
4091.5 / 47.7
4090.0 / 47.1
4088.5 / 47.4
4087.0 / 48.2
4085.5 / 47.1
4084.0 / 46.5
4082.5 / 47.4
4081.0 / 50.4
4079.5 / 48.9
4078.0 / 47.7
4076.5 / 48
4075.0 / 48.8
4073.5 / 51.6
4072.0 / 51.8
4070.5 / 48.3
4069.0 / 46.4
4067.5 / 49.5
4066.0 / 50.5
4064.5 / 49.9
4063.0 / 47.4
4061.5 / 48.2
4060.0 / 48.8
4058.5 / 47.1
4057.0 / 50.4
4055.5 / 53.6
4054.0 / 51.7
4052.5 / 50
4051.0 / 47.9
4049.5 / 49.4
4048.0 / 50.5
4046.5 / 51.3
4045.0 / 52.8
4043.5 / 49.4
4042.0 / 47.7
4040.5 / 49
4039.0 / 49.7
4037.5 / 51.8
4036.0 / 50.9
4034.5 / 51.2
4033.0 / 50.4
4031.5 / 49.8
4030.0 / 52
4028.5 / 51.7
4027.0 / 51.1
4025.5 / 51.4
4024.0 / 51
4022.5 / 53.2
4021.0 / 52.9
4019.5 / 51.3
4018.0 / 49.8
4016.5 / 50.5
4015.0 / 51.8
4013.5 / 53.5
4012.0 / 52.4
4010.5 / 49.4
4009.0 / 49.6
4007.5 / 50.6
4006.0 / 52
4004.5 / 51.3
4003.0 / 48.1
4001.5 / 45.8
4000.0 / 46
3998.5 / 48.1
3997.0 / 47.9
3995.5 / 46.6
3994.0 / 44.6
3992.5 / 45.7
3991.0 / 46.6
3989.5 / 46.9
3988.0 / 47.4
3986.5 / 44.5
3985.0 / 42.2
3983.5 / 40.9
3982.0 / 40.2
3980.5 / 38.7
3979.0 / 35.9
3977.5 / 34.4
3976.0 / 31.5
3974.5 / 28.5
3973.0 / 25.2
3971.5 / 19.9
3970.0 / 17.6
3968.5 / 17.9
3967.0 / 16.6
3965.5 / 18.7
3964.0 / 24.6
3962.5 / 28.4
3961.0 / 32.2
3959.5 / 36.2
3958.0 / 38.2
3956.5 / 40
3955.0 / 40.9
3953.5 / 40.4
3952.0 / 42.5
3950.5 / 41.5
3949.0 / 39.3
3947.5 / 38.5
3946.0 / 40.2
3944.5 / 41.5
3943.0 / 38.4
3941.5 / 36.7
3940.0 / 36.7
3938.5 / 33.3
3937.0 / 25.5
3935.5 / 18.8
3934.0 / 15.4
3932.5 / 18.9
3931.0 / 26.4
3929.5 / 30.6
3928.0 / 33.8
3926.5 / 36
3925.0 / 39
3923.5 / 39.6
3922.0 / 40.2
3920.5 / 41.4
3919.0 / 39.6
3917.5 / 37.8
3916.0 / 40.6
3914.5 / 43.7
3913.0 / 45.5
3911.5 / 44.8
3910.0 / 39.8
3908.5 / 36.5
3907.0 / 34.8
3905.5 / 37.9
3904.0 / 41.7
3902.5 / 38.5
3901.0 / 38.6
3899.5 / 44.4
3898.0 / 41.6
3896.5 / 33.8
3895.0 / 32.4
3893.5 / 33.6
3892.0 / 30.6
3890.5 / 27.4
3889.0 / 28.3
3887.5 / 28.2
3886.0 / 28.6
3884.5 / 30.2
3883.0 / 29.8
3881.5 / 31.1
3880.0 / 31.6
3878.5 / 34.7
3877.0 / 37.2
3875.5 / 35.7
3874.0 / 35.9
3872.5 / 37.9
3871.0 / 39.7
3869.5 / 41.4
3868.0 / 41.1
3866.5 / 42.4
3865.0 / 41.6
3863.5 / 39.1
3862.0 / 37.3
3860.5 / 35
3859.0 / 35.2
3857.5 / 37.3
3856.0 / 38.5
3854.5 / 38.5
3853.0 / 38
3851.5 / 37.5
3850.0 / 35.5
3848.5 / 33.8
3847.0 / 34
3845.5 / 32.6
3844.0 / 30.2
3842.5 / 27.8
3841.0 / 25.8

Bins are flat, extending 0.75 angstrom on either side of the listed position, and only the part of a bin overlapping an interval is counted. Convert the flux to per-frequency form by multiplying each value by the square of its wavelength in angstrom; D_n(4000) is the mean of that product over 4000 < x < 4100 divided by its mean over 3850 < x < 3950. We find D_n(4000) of 1.47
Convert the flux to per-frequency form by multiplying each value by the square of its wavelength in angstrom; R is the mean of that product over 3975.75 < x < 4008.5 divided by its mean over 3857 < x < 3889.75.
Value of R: 1.34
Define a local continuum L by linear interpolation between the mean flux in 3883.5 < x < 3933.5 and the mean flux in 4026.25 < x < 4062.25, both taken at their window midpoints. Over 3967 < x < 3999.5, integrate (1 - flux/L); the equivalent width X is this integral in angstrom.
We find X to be 5.0 angstrom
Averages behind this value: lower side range 35.8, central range 37.3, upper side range 50.3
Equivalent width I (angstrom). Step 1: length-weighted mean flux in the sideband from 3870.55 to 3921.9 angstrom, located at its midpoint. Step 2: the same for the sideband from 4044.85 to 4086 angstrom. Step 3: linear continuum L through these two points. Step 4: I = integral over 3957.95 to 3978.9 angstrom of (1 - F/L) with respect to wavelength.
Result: 7.8 angstrom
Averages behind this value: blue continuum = 36.3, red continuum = 49.3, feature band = 26.3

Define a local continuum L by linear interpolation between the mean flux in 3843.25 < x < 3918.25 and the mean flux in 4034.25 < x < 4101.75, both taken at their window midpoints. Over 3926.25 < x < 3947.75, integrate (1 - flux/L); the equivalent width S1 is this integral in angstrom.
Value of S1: 4.7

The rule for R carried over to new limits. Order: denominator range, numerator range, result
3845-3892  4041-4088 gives 1.54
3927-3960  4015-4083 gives 1.54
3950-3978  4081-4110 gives 1.47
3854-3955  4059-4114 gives 1.36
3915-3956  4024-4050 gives 1.50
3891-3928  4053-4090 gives 1.37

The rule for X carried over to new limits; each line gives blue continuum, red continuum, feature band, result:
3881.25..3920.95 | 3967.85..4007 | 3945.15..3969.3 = 3.19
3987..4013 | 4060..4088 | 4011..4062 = -2.40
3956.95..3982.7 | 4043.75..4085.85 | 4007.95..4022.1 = -4.70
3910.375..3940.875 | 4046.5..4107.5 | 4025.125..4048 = -4.12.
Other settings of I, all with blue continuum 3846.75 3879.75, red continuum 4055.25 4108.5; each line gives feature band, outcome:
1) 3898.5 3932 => 0.7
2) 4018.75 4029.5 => -2.2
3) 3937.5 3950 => 0.8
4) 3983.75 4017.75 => -4.6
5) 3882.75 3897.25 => 3.1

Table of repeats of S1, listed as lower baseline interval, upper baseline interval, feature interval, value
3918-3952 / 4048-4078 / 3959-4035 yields -0.6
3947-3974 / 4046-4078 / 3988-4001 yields -3.3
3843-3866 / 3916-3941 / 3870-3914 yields -1.8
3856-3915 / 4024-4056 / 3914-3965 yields 7.8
